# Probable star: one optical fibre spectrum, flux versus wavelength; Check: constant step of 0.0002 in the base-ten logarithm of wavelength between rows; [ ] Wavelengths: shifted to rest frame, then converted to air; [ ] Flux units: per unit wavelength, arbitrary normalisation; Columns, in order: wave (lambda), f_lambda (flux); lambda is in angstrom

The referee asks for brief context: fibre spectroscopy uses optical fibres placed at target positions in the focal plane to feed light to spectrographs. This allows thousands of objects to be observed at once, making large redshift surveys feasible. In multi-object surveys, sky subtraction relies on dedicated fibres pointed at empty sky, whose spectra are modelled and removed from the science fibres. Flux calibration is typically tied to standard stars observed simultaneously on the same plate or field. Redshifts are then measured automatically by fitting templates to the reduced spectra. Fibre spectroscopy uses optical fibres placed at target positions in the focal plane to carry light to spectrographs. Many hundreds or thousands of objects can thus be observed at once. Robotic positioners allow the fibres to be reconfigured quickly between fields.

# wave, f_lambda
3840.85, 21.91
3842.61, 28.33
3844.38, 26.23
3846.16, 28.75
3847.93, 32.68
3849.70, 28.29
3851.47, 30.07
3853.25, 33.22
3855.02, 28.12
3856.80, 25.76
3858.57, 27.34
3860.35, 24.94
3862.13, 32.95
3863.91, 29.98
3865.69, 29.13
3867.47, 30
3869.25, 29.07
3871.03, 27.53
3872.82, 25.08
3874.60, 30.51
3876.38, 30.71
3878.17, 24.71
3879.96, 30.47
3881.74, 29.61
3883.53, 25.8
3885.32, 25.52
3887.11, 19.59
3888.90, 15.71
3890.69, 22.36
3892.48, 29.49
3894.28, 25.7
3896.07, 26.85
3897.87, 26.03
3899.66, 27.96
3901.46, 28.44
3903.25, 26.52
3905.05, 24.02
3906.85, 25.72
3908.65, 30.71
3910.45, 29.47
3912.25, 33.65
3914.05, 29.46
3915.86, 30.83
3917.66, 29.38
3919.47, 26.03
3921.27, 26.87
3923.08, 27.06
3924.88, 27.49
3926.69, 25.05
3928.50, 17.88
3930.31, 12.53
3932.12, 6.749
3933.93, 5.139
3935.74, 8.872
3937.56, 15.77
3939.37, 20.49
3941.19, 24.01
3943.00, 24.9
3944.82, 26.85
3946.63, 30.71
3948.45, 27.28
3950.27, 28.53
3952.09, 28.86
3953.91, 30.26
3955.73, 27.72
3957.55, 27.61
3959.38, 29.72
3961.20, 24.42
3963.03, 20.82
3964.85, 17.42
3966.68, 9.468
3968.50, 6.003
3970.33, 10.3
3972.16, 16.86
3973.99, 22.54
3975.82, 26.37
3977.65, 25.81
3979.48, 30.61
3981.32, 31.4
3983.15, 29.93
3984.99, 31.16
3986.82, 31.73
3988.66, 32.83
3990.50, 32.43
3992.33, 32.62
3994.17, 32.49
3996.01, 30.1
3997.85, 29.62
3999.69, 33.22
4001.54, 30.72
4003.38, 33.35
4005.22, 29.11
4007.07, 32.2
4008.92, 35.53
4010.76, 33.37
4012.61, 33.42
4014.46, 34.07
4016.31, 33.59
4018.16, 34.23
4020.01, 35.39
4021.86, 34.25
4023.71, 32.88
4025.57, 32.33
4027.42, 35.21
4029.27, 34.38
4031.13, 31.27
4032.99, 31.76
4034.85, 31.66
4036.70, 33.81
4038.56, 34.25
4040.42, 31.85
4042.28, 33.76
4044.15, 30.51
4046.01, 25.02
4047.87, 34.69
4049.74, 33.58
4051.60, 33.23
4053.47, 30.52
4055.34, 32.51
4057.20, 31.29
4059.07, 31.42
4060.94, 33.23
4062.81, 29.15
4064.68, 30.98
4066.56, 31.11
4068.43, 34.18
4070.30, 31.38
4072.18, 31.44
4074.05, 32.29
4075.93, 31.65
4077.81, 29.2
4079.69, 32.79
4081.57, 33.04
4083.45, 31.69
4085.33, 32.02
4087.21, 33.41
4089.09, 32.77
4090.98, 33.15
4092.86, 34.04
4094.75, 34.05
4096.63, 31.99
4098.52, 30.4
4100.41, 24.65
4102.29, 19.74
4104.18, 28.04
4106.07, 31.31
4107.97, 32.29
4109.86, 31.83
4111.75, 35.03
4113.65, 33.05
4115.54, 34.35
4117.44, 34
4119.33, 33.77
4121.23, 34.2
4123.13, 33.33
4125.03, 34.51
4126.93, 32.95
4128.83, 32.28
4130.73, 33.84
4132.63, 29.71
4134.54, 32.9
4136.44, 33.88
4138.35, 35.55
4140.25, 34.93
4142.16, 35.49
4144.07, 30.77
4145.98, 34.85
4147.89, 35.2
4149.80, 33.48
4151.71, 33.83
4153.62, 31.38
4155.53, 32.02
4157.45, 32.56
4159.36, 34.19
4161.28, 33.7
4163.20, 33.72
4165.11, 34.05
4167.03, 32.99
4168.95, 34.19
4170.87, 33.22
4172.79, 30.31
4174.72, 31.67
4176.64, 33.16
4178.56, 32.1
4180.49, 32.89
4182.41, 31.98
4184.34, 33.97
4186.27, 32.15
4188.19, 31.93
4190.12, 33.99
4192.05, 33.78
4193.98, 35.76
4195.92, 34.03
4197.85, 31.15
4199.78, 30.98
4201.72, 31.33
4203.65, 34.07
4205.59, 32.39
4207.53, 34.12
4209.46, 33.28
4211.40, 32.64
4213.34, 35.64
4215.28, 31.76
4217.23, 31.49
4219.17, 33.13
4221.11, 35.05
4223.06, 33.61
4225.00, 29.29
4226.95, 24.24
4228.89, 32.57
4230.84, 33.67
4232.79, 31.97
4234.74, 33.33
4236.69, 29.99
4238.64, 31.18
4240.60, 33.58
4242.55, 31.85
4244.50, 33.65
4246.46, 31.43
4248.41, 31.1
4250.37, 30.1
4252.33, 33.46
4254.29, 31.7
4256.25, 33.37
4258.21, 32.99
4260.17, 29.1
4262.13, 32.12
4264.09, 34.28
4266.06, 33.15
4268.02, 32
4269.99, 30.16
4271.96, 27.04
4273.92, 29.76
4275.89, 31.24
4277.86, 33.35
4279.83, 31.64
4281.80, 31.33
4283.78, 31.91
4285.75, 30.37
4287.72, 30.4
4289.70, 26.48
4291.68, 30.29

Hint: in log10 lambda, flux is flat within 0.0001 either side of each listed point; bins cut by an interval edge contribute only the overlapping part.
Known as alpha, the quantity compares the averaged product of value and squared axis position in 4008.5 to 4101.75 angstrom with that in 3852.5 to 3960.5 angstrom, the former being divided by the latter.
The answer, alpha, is 1.4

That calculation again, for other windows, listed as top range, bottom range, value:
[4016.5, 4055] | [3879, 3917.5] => 1.30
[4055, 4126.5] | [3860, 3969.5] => 1.41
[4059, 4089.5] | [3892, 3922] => 1.24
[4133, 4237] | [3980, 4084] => 1.10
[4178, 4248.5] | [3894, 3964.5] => 1.51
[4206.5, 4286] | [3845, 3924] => 1.37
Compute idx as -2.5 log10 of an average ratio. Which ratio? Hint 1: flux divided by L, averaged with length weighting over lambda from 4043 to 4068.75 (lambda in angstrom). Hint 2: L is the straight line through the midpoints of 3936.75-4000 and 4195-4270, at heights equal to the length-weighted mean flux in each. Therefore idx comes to -0.13 mag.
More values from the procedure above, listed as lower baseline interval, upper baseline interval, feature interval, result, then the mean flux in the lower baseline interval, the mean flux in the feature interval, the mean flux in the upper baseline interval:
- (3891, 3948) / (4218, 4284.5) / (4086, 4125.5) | -0.12 mag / 24.2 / 31.9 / 31.7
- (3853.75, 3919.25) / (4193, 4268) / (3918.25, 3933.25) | 0.31 mag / 27.5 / 21.1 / 32.3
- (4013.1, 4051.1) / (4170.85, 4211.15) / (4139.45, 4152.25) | -0.04 mag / 32.9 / 34.1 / 32.8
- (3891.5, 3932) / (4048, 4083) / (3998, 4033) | -0.11 mag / 26.3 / 33.1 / 31.9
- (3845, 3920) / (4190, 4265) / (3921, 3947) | 0.40 mag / 27.8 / 19.6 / 32.4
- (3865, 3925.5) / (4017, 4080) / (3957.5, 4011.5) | 0.12 mag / 27.3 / 27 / 32.3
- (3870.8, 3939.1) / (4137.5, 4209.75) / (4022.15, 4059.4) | -0.12 mag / 24.4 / 32.3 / 33.2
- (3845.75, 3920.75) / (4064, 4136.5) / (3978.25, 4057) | -0.07 mag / 27.8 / 32.4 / 32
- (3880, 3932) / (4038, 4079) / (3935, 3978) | 0.24 mag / 25.7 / 22.1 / 31.7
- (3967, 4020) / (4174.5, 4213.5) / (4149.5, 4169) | -0.03 mag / 29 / 33.2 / 33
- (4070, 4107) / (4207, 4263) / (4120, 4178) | -0.06 mag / 30.9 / 33.3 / 32.1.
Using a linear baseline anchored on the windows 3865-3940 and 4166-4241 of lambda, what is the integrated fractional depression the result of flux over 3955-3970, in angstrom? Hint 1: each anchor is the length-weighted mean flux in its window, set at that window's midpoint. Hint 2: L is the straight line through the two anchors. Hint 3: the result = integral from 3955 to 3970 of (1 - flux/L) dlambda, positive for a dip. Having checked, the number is 3.6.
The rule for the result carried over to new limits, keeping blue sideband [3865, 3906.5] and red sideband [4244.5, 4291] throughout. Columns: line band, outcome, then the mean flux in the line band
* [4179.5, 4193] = -1.20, 33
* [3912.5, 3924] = -0.70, 28.6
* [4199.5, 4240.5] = -2.07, 32.2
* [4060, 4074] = -1.41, 31.7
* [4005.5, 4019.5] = -2.74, 33.6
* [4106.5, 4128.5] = -3.05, 33.5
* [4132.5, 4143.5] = -1.59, 33.9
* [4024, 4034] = -1.65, 32.9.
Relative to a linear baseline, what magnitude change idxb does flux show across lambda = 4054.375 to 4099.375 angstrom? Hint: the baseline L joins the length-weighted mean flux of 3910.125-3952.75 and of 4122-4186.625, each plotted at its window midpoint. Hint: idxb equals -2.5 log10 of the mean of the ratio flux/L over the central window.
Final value -0.08 mag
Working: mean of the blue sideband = 23.4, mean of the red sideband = 33.2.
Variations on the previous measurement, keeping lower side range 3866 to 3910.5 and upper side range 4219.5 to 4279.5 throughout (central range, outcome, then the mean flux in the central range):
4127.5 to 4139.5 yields -0.103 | 33.1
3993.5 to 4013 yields -0.136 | 32.1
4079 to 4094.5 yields -0.121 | 32.9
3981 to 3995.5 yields -0.136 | 31.8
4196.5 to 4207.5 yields -0.041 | 32.2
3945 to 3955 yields -0.054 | 29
